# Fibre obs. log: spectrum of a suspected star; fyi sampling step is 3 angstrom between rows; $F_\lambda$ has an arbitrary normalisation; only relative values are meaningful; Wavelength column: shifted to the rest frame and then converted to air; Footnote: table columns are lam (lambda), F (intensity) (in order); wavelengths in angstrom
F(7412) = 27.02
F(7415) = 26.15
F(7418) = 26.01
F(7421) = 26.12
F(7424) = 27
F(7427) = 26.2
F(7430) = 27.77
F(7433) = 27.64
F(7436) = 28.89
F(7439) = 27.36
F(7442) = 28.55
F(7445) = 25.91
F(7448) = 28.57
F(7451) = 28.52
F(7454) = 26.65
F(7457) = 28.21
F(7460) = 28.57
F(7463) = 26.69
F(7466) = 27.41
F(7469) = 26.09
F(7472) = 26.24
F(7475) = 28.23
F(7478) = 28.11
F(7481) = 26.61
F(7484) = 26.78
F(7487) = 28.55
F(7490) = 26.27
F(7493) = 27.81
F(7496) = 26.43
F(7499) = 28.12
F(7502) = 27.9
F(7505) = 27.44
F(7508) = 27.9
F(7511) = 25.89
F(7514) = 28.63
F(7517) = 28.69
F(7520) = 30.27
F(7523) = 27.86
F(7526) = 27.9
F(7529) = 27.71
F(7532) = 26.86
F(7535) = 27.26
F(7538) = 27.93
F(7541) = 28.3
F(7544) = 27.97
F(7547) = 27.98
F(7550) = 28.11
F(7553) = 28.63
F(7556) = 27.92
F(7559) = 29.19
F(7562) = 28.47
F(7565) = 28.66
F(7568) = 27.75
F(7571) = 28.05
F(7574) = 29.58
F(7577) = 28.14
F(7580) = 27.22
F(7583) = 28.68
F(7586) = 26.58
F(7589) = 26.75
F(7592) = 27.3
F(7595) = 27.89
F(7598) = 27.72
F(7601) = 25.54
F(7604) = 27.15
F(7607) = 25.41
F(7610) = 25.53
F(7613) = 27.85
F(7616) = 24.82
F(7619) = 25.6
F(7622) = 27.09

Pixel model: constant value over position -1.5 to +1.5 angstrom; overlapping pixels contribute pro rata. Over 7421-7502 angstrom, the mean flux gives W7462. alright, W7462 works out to 27.4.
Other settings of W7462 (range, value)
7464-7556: 27.7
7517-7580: 28.2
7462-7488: 27.2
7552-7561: 28.6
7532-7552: 27.9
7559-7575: 28.5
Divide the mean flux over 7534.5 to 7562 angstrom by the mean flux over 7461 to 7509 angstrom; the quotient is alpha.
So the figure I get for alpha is 1.0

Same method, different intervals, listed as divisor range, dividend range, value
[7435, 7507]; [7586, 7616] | 0.97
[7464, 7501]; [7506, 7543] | 1.03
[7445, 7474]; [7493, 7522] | 1.02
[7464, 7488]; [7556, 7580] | 1.04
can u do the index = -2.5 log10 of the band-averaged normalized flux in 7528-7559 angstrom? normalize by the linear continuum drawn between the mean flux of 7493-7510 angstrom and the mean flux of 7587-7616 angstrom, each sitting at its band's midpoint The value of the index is -0.03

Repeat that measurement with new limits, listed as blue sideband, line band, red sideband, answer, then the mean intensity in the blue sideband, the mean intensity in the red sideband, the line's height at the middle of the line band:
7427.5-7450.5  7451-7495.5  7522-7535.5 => 0.01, 27.8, 27.5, 27.7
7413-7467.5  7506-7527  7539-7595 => -0.01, 27.3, 28.1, 27.8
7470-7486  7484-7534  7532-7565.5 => 0.00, 27.2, 28.1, 27.6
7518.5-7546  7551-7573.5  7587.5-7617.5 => -0.04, 28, 26.6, 27.4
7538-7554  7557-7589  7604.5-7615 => -0.03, 28.2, 26.3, 27.4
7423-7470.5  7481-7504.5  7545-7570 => 0.02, 27.5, 28.3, 27.8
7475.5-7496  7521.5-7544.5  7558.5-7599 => 0.00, 27.3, 28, 27.7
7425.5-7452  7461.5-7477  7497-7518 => 0.03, 27.7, 27.7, 27.7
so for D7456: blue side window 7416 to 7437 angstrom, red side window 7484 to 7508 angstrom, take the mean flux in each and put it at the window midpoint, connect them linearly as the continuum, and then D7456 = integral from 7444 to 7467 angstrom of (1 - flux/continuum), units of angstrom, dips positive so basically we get -0.3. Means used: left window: 27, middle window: 27.6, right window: 27.5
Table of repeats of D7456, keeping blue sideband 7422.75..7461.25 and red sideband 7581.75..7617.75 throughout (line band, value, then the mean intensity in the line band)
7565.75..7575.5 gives -0.6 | 28.5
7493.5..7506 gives -0.1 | 27.5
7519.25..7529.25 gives -0.4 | 28.4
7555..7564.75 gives -0.6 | 28.6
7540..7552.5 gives -0.5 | 28.1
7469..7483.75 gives 0.2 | 27.1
